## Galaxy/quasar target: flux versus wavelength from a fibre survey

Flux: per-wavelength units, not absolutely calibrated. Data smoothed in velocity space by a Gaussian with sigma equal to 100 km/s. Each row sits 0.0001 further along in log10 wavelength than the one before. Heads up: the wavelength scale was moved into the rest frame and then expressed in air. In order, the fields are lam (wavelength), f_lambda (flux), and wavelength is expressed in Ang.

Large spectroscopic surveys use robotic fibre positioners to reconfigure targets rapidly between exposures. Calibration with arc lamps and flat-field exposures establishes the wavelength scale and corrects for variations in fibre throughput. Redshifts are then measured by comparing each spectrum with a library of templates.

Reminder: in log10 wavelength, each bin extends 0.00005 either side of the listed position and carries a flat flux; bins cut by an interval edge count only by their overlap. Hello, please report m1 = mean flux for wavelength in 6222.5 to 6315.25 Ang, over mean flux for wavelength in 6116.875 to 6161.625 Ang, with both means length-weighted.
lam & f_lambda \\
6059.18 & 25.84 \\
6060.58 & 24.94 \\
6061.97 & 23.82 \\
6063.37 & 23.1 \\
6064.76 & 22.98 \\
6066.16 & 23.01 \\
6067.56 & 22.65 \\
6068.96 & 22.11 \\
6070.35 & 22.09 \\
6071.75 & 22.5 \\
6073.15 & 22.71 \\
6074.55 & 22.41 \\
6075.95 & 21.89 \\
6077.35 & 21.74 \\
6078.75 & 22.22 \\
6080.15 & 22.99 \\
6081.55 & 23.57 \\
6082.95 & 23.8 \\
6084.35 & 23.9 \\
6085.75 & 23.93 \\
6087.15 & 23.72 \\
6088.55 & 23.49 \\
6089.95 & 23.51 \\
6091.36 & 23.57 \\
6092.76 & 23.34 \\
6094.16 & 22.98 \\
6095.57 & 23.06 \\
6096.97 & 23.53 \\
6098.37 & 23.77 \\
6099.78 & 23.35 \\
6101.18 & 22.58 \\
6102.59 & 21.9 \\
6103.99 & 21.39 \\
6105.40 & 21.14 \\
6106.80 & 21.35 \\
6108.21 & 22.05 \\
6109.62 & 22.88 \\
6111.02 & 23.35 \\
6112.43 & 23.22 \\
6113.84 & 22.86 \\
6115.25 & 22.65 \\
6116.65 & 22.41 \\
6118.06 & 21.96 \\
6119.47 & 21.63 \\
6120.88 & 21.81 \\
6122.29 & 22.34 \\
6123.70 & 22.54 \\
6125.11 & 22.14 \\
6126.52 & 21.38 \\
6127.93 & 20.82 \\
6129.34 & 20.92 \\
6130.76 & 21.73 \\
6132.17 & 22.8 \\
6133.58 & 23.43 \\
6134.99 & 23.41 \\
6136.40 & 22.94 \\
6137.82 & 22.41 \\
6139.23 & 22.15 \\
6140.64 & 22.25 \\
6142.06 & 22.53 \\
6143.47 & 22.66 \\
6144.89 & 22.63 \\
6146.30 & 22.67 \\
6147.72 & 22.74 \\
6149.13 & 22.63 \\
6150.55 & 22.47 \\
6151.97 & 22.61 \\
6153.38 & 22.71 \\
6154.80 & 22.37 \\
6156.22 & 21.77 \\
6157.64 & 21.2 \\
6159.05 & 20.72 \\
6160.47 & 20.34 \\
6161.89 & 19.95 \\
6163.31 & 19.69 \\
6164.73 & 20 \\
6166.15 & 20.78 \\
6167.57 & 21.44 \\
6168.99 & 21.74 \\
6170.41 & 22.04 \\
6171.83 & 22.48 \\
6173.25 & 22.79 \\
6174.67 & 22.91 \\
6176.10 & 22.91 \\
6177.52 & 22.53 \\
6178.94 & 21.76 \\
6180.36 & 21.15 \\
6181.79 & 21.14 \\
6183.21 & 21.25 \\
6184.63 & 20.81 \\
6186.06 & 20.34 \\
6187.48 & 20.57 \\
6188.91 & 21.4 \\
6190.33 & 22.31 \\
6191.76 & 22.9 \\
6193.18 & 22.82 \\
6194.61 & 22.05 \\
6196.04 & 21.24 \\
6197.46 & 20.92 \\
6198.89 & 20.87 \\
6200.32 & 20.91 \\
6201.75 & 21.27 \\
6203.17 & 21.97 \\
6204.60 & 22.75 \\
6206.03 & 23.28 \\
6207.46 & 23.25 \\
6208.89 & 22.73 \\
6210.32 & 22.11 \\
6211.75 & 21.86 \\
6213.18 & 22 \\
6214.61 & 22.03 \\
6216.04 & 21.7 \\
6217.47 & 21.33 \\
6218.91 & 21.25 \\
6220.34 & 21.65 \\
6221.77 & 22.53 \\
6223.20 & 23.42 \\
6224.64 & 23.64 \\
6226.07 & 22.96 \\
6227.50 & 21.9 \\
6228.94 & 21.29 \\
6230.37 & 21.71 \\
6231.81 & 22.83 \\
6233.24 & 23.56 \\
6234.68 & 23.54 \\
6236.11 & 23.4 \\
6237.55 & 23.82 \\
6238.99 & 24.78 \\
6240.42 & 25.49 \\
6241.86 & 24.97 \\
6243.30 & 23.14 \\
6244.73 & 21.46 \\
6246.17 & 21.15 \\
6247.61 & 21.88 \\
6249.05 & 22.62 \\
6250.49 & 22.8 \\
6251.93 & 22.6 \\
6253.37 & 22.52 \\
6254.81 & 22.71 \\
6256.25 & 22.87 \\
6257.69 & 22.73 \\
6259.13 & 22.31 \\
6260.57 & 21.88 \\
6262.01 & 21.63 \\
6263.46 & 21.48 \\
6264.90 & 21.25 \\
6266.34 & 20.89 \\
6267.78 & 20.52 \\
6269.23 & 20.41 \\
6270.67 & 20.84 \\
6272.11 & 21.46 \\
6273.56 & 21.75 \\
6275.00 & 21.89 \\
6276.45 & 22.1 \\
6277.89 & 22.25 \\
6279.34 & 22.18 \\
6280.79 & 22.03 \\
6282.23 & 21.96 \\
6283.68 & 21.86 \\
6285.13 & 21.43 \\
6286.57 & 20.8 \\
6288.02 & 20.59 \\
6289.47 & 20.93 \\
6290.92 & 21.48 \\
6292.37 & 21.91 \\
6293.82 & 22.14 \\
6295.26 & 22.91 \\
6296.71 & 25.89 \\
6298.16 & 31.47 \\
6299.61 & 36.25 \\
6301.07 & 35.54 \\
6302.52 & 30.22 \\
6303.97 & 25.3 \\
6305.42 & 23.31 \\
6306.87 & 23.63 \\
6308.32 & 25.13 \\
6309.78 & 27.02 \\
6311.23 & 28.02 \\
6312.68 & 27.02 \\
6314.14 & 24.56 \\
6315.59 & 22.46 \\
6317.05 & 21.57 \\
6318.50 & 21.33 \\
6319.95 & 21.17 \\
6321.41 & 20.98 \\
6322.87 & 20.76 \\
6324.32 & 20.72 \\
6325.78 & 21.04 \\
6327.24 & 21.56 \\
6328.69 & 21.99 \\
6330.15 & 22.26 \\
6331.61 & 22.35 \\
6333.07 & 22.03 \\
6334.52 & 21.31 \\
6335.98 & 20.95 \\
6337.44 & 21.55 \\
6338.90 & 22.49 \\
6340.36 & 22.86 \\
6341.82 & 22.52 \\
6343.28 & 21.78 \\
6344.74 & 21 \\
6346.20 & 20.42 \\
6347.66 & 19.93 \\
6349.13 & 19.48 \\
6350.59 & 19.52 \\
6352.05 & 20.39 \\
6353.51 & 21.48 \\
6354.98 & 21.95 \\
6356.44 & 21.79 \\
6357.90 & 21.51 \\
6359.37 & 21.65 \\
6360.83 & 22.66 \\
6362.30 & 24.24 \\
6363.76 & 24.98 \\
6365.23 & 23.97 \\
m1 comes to 1.06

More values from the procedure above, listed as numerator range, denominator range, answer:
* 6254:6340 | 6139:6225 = 1.05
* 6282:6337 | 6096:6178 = 1.07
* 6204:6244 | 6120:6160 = 1.03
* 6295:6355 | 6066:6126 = 1.03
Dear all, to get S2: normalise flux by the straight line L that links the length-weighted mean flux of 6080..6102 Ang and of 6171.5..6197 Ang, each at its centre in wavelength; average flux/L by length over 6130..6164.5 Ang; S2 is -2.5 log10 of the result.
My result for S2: 0.02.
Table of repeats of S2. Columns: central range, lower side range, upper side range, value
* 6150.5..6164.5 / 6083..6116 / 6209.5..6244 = 0.08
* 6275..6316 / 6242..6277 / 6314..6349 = -0.14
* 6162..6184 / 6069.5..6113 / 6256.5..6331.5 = 0.07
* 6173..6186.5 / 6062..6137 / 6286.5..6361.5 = 0.05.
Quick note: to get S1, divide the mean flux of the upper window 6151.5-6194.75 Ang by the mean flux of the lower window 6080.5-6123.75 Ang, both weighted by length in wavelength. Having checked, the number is 0.9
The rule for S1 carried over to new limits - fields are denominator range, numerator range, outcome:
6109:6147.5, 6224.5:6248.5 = 1.03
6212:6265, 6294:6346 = 1.06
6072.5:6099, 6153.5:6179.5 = 0.93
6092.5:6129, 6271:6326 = 1.06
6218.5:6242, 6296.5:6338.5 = 1.05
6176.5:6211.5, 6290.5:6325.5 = 1.15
